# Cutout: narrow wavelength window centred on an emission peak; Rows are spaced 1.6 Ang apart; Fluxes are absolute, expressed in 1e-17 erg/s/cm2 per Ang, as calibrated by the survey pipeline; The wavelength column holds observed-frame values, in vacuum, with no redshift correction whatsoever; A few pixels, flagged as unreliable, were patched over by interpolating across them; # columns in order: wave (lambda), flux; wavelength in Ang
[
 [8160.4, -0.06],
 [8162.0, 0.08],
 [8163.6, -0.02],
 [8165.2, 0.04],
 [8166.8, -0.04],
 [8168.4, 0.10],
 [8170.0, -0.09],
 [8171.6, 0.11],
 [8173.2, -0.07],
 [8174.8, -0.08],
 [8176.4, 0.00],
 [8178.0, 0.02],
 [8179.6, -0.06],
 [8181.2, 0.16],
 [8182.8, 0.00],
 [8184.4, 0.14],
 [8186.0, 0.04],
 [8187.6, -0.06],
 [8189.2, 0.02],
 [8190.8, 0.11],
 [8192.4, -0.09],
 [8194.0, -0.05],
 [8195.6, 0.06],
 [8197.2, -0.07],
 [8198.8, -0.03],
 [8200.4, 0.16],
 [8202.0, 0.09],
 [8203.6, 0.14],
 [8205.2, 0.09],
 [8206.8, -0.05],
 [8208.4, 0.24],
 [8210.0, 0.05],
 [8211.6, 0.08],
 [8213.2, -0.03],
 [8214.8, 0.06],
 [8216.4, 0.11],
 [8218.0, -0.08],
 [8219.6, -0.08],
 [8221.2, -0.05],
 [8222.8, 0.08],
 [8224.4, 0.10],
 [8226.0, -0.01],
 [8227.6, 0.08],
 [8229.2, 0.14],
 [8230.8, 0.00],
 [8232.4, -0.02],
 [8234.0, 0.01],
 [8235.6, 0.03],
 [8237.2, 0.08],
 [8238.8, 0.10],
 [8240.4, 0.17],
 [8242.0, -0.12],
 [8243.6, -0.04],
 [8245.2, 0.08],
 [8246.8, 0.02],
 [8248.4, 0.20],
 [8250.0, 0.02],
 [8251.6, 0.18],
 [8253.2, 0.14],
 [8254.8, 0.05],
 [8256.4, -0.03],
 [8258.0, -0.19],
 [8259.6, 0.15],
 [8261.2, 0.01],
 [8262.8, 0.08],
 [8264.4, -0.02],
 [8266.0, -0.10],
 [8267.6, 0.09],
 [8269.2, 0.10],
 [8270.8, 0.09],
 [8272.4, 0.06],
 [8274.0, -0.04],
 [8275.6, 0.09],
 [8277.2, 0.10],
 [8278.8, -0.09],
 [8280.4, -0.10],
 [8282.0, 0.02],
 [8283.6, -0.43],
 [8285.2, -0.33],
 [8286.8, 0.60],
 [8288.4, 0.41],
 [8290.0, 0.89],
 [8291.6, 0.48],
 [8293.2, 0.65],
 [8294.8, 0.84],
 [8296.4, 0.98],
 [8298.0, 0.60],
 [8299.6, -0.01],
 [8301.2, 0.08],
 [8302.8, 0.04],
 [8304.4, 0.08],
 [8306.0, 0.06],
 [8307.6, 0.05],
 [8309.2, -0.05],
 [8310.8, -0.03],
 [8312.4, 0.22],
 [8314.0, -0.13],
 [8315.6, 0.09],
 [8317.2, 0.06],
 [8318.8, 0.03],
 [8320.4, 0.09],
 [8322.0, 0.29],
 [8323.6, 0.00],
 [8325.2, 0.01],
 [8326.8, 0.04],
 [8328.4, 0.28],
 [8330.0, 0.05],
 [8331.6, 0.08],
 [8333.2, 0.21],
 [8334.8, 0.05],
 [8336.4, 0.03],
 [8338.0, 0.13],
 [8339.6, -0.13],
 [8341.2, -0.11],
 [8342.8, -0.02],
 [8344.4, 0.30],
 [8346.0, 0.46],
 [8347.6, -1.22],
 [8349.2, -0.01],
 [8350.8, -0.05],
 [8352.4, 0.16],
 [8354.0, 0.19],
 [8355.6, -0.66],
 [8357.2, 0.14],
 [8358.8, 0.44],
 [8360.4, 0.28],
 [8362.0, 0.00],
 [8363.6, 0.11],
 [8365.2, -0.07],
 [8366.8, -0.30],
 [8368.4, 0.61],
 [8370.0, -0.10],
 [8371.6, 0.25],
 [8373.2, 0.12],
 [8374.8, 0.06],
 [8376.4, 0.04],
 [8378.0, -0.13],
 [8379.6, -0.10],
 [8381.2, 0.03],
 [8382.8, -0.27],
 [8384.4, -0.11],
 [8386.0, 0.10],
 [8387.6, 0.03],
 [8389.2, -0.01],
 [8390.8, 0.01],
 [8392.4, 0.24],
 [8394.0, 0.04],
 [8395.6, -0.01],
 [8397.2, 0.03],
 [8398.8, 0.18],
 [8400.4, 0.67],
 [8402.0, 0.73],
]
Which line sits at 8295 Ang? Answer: [O II]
